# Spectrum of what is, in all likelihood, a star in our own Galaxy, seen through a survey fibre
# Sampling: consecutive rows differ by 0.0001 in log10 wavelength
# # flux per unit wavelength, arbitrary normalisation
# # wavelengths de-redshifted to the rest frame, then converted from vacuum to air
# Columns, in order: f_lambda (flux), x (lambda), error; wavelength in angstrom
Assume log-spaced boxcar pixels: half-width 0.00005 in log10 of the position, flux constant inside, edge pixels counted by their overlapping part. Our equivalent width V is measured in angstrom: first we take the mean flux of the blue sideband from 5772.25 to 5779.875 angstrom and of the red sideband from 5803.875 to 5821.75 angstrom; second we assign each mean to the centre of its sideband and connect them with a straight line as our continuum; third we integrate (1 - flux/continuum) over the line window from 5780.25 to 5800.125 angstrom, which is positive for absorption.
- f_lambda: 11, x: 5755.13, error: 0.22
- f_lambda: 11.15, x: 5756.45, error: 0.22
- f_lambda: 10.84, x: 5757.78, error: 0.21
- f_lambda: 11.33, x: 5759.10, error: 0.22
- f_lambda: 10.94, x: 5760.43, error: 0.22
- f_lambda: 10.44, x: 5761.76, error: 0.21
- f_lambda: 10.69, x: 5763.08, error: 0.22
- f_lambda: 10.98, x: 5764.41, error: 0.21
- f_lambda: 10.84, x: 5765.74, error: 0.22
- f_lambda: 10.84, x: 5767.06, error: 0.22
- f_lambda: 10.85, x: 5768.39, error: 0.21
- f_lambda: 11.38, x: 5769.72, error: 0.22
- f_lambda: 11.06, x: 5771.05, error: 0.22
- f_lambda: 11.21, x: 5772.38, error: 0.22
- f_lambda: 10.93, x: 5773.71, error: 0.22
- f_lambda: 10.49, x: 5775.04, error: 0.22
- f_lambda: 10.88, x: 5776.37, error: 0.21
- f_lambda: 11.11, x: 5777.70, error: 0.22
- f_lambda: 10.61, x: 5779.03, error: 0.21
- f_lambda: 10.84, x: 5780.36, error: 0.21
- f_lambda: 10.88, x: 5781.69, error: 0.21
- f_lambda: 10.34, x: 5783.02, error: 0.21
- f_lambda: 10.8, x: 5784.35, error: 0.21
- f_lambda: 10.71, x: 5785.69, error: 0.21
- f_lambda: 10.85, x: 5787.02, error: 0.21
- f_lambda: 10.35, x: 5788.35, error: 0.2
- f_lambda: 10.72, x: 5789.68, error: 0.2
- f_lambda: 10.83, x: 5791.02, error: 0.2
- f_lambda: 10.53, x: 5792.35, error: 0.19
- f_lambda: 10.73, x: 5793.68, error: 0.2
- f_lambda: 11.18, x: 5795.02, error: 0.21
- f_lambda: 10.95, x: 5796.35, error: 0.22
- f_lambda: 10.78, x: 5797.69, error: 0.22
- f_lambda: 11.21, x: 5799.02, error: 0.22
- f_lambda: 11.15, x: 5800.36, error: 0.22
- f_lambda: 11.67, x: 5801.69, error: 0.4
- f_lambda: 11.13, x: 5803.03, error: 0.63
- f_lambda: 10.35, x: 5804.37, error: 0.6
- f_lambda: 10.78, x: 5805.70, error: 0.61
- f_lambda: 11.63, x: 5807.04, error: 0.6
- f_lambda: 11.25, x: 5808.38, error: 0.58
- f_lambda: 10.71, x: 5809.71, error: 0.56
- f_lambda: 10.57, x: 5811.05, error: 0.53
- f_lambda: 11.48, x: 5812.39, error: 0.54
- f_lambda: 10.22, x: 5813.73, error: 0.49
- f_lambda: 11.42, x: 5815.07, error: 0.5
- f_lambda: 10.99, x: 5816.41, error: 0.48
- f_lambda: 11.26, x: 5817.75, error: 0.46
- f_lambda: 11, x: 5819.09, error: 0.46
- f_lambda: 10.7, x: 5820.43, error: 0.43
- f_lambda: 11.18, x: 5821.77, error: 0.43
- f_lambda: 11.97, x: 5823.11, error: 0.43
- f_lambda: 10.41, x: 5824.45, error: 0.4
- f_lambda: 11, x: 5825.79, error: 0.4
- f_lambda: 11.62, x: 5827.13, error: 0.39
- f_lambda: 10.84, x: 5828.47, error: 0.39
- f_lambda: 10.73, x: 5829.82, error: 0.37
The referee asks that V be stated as 0.2 angstrom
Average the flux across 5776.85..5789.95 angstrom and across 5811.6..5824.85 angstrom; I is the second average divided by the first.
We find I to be 1.03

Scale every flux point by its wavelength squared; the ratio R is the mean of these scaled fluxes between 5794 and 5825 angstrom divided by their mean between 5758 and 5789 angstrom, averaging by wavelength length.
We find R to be 1.03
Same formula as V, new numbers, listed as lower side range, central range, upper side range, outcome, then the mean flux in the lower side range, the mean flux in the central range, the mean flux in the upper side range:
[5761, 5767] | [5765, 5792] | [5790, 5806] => 0.0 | 10.8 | 10.8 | 10.9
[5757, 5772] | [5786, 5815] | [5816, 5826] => 0.3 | 10.9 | 10.9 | 11.1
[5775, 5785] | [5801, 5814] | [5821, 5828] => 0.1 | 10.8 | 11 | 11.2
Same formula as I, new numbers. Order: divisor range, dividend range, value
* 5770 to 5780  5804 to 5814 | 1.00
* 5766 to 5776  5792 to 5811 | 1.00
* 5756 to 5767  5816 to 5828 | 1.02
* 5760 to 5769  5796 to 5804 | 1.03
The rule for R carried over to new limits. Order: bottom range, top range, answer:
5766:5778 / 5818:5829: 1.03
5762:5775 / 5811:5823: 1.03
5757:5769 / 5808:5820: 1.03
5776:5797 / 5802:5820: 1.03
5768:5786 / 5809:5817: 1.02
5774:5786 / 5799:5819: 1.04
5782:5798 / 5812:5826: 1.04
